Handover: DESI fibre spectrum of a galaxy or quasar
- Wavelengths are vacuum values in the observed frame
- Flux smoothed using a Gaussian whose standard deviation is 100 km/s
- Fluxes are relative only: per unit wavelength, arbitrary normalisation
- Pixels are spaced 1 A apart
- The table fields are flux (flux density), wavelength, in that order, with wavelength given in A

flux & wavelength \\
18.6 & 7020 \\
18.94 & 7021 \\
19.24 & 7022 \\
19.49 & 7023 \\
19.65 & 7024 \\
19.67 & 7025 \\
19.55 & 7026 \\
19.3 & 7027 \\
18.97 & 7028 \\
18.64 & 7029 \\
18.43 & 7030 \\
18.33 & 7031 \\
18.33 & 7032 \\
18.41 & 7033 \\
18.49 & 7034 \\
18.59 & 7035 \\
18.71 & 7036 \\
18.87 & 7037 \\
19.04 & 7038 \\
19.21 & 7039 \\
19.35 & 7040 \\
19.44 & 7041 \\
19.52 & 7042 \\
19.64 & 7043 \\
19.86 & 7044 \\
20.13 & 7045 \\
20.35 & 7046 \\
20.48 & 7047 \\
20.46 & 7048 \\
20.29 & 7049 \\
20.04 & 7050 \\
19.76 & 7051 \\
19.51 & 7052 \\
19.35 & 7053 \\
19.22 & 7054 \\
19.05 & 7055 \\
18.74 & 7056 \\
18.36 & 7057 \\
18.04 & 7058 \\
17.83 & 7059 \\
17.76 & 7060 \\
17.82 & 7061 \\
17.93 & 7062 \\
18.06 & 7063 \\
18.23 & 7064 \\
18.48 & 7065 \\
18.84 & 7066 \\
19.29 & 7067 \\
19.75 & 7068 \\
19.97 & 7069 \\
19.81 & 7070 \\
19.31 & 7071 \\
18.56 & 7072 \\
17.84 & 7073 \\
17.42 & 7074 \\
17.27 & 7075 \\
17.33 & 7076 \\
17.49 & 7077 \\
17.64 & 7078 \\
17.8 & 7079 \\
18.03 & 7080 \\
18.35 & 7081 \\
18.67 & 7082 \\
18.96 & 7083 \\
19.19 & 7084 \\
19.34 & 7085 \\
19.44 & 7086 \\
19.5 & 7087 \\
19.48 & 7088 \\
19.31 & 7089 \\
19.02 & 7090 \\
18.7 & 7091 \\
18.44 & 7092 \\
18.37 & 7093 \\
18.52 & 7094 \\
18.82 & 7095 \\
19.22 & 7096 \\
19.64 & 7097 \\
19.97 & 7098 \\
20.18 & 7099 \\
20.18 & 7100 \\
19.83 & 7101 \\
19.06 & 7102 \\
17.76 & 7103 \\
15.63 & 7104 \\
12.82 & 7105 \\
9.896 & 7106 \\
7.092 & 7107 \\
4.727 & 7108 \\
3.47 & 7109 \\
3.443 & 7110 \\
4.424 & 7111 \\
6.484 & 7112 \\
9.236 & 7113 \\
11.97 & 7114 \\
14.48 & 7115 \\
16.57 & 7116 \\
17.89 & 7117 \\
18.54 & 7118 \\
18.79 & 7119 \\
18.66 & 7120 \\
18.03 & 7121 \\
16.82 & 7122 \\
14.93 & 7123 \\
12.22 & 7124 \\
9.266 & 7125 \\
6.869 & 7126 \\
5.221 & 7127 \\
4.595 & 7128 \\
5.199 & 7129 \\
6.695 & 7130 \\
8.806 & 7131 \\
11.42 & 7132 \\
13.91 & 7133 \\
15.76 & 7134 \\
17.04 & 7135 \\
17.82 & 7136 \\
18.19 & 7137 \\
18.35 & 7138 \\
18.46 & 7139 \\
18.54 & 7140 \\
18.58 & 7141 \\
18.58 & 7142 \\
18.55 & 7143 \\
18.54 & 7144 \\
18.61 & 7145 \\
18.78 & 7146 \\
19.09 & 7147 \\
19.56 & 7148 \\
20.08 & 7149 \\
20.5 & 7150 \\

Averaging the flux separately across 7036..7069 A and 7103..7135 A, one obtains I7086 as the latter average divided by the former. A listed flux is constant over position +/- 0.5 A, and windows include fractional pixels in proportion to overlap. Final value 0.59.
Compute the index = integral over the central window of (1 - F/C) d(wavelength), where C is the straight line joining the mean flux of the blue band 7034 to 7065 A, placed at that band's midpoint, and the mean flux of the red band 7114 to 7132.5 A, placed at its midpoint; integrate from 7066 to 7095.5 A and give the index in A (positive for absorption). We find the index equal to -4.4 A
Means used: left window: 19.1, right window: 12.5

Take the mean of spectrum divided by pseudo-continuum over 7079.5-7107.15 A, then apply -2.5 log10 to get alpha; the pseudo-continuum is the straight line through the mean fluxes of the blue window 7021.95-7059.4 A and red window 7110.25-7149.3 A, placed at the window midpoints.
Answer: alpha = -0.11 mag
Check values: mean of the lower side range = 19.2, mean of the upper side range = 14.4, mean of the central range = 18.1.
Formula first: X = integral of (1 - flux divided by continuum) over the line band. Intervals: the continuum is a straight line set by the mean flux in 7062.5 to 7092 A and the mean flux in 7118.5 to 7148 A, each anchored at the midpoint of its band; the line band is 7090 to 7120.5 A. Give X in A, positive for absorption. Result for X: 3.6 A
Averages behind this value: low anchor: 18.7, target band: 14.8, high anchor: 14.8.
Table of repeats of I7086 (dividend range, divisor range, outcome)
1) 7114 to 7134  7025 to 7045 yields 0.66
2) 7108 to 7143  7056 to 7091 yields 0.69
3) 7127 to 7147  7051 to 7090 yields 0.80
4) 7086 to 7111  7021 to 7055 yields 0.82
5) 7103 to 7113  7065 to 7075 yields 0.43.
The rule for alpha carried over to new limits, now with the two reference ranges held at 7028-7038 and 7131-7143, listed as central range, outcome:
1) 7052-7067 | -0.02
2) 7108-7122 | 0.35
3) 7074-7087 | -0.04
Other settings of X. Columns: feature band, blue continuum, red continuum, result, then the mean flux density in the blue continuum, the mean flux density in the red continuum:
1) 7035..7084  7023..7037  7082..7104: 0.27 A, 18.9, 19.1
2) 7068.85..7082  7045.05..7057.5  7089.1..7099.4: 0.78 A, 19.7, 19.1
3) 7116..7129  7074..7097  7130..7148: 3.07 A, 18.6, 16.8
